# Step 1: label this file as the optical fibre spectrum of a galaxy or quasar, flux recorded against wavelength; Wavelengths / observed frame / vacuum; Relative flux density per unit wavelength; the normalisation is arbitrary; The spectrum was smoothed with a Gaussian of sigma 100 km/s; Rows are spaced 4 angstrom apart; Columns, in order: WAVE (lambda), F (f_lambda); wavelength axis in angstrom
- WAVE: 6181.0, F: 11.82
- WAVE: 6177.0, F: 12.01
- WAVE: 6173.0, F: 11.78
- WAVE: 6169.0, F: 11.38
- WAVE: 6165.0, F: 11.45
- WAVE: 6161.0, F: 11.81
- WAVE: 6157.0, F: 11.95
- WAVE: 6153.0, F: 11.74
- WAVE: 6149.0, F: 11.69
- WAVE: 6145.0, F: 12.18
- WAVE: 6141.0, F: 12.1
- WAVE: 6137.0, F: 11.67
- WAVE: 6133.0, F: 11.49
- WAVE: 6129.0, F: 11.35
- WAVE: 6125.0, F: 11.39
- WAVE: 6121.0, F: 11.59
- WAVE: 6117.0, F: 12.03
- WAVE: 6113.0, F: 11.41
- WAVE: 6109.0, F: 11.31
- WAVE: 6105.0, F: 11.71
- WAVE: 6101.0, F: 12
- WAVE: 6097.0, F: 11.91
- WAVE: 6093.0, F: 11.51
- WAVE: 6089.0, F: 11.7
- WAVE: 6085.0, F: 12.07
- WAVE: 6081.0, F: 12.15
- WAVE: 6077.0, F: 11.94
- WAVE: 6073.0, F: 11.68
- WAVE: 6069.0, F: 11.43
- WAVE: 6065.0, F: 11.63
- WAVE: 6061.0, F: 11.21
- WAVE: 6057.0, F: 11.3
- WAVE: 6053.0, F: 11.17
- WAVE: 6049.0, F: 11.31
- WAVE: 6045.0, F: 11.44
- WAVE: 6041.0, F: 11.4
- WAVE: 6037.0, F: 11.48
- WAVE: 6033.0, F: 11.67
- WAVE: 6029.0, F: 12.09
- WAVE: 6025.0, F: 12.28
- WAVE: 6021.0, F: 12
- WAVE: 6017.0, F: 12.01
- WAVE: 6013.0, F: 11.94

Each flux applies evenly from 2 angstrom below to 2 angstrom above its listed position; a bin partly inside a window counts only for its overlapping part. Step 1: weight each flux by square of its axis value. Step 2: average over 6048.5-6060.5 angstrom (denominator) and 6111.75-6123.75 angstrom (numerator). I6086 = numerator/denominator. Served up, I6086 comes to 1.1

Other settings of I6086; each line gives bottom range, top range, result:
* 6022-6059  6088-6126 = 1.03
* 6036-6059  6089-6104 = 1.06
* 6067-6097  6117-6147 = 1.01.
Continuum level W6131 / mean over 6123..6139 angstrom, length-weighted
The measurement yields 11.5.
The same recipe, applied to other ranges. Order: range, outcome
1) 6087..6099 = 11.7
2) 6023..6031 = 12.2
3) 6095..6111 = 11.7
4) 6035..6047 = 11.4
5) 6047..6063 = 11.2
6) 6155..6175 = 11.7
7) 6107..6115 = 11.4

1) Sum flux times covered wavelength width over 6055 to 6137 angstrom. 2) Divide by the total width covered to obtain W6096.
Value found 11.6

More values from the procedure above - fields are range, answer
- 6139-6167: 11.8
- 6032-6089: 11.6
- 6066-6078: 11.7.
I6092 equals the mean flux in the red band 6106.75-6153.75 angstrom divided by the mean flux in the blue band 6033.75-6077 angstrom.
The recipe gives 1.02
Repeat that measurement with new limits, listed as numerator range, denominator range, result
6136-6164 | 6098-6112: 1.02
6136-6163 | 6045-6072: 1.05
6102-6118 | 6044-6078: 1.01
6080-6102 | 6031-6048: 1.03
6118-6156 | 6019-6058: 1.01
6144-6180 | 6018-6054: 1.01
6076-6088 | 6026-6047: 1.03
